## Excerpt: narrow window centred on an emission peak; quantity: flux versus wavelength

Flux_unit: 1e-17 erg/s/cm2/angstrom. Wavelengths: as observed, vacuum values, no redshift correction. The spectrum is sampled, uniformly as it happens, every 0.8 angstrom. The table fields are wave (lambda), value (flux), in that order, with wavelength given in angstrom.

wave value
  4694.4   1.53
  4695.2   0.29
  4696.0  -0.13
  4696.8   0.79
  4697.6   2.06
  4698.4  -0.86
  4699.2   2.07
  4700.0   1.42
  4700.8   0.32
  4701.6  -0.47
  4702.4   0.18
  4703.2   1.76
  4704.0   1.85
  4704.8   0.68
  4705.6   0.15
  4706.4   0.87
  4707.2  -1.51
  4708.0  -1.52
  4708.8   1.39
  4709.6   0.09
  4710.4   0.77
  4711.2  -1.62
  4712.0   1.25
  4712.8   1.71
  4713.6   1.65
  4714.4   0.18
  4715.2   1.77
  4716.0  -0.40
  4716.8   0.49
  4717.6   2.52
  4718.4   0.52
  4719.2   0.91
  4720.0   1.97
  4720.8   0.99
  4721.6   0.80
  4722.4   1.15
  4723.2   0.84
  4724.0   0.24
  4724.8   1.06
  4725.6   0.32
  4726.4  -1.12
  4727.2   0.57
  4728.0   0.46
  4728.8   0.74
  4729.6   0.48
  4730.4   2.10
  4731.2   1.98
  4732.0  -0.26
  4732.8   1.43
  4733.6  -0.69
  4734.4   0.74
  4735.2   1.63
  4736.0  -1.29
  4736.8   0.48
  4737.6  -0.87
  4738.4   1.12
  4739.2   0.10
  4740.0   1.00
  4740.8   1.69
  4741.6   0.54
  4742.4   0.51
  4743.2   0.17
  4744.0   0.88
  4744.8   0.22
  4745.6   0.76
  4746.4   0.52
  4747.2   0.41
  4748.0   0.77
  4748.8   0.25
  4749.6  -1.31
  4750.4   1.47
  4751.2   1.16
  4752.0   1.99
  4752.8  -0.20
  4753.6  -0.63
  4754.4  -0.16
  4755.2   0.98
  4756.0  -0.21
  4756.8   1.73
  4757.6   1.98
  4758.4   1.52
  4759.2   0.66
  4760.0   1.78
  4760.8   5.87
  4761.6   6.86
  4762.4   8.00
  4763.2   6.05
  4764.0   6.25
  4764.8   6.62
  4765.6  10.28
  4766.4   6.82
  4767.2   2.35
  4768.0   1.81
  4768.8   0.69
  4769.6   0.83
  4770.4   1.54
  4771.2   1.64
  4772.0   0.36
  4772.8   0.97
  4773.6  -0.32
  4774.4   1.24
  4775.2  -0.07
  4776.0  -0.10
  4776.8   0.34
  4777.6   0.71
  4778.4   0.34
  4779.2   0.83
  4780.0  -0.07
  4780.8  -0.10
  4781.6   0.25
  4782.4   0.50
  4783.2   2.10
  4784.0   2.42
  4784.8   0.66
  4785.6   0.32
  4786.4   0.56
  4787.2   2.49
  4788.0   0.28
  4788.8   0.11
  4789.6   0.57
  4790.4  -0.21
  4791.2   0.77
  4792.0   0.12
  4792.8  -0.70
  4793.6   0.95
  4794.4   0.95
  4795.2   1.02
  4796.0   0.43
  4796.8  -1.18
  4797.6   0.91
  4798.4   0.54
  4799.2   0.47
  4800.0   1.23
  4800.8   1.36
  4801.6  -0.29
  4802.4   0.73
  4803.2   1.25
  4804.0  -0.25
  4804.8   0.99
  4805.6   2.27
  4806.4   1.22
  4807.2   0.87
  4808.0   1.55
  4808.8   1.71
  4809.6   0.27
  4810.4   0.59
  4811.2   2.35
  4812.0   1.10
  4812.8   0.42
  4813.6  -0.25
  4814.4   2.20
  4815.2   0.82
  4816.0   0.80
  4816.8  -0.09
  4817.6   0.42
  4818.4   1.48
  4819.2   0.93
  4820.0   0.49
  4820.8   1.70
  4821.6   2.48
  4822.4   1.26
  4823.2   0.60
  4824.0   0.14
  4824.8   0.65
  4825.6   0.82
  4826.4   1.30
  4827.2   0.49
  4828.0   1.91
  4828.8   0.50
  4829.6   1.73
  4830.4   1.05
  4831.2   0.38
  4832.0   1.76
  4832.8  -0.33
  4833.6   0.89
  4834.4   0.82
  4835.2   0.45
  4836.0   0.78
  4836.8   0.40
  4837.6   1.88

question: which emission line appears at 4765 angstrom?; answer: [O II]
